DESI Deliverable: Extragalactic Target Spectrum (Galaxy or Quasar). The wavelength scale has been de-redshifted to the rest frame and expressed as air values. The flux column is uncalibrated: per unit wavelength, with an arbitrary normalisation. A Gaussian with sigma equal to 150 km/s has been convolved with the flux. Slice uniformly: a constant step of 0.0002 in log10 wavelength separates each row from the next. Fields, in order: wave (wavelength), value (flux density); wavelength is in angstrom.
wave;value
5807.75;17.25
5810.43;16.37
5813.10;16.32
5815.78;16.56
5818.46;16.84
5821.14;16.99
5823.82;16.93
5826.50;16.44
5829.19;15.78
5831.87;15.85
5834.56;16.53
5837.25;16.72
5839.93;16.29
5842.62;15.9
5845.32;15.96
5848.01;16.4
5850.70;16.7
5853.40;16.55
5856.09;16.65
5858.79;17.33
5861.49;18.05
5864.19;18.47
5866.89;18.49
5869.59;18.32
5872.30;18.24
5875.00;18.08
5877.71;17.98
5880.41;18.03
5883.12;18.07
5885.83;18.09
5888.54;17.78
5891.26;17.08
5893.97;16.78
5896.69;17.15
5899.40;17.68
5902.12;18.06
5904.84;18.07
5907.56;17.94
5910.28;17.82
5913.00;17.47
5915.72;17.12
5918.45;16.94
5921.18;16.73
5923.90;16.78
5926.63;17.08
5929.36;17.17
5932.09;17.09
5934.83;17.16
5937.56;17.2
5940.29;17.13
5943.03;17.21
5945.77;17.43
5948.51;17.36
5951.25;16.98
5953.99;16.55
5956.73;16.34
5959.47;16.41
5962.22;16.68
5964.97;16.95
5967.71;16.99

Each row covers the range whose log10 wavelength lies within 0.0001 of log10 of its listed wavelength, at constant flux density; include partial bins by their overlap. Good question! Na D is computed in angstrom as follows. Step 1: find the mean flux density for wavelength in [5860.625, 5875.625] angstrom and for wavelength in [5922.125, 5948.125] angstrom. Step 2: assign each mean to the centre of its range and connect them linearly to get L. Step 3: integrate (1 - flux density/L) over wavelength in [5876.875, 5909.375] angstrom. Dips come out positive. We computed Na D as 0.3 angstrom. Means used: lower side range 18.3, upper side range 17.1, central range 17.7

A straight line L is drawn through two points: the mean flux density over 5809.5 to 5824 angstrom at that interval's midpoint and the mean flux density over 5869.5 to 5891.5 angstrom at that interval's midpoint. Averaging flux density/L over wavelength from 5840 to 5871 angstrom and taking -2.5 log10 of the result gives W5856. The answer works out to 0.02 mag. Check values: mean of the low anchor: 16.7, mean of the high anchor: 18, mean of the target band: 17.1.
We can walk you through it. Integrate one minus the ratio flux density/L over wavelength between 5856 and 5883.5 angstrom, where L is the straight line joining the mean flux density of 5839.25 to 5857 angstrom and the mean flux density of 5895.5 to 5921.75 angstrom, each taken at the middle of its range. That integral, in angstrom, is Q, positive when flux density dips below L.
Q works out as -2.1 angstrom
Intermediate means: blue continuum 16.3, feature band 18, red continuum 17.5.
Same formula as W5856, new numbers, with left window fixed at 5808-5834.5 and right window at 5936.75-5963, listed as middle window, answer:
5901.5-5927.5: -0.04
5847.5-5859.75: -0.01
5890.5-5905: -0.04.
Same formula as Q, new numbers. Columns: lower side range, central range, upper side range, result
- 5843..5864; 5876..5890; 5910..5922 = -0.8 angstrom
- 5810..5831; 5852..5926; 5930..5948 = -3.1 angstrom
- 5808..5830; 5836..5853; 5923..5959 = 0.3 angstrom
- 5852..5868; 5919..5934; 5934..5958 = 0.2 angstrom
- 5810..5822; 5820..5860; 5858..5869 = 2.1 angstrom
